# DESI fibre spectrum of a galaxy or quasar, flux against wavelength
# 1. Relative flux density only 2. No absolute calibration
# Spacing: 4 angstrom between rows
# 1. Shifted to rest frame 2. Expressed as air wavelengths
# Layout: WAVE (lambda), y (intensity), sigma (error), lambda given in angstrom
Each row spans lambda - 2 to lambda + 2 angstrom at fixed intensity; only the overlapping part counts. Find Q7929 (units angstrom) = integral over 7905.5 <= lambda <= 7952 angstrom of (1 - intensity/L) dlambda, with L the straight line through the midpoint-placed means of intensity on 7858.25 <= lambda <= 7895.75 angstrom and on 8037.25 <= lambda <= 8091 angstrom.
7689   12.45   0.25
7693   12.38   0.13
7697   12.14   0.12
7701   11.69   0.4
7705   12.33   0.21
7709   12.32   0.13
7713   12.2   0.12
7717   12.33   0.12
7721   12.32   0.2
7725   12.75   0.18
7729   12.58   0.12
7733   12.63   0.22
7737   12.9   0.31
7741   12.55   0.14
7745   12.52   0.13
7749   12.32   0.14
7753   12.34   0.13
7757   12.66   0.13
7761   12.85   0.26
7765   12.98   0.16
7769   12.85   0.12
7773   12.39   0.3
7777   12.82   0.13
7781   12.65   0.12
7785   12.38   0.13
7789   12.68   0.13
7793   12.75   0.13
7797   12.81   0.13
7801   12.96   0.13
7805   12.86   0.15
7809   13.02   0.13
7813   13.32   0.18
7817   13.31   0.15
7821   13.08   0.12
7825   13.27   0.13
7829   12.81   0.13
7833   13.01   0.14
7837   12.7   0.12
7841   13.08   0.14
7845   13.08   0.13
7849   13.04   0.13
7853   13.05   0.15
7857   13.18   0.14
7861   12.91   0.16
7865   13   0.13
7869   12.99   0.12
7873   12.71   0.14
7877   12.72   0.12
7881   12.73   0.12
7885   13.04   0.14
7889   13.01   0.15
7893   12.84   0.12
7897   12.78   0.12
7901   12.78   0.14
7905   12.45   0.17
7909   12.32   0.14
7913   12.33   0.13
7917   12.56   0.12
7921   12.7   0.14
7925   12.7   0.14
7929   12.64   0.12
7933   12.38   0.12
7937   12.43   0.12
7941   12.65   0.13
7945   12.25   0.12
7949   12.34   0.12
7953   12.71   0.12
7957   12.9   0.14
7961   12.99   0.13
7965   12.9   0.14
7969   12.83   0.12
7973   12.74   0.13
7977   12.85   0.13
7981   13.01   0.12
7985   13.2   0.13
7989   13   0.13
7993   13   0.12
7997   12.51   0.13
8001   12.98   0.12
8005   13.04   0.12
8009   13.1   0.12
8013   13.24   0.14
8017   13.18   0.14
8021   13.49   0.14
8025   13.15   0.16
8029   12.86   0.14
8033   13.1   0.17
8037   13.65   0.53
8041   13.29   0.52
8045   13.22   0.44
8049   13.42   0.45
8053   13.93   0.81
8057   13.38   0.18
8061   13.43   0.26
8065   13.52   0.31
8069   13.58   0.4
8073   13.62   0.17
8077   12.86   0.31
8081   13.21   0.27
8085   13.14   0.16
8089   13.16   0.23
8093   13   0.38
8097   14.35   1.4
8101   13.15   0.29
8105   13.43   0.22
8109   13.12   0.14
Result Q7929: 1.9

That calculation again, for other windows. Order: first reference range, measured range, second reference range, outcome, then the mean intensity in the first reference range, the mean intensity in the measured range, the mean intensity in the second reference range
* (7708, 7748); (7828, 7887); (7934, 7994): -1.3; 12.5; 12.9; 12.8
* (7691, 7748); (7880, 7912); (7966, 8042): 0.2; 12.4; 12.7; 13.1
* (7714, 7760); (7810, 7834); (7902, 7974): -1.1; 12.5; 13.1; 12.6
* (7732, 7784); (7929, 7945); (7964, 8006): 0.5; 12.6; 12.5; 12.9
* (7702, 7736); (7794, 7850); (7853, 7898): -1.2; 12.4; 13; 12.9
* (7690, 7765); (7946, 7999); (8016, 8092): 1.1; 12.4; 12.8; 13.3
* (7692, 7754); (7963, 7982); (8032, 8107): 0.4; 12.4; 12.9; 13.4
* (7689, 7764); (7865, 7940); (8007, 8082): 1.5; 12.4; 12.7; 13.3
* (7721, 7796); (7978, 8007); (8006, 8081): 0.5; 12.6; 13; 13.3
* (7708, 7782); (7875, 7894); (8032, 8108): 0.1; 12.6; 12.9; 13.4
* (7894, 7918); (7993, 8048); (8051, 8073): 0.7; 12.5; 13.1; 13.6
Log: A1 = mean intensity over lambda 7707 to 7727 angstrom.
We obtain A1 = 12.4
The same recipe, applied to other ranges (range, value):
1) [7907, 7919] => 12.4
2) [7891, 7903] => 12.8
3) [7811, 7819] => 13.3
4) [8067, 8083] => 13.3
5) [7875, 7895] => 12.9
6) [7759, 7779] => 12.8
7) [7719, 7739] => 12.6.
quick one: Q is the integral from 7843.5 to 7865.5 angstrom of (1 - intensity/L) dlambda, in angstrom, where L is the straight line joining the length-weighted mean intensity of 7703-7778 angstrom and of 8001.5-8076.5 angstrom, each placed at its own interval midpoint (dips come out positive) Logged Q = -0.3 angstrom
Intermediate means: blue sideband 12.6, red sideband 13.3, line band 13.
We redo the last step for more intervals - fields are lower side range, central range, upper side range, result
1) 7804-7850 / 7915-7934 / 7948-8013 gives 0.5 angstrom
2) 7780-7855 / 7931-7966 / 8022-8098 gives 1.5 angstrom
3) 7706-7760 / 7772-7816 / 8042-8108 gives -0.5 angstrom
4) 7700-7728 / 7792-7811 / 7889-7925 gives -0.7 angstrom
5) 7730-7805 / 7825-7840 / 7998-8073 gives -0.1 angstrom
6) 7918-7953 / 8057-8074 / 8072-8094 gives -0.6 angstrom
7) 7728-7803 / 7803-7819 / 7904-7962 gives -0.6 angstrom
